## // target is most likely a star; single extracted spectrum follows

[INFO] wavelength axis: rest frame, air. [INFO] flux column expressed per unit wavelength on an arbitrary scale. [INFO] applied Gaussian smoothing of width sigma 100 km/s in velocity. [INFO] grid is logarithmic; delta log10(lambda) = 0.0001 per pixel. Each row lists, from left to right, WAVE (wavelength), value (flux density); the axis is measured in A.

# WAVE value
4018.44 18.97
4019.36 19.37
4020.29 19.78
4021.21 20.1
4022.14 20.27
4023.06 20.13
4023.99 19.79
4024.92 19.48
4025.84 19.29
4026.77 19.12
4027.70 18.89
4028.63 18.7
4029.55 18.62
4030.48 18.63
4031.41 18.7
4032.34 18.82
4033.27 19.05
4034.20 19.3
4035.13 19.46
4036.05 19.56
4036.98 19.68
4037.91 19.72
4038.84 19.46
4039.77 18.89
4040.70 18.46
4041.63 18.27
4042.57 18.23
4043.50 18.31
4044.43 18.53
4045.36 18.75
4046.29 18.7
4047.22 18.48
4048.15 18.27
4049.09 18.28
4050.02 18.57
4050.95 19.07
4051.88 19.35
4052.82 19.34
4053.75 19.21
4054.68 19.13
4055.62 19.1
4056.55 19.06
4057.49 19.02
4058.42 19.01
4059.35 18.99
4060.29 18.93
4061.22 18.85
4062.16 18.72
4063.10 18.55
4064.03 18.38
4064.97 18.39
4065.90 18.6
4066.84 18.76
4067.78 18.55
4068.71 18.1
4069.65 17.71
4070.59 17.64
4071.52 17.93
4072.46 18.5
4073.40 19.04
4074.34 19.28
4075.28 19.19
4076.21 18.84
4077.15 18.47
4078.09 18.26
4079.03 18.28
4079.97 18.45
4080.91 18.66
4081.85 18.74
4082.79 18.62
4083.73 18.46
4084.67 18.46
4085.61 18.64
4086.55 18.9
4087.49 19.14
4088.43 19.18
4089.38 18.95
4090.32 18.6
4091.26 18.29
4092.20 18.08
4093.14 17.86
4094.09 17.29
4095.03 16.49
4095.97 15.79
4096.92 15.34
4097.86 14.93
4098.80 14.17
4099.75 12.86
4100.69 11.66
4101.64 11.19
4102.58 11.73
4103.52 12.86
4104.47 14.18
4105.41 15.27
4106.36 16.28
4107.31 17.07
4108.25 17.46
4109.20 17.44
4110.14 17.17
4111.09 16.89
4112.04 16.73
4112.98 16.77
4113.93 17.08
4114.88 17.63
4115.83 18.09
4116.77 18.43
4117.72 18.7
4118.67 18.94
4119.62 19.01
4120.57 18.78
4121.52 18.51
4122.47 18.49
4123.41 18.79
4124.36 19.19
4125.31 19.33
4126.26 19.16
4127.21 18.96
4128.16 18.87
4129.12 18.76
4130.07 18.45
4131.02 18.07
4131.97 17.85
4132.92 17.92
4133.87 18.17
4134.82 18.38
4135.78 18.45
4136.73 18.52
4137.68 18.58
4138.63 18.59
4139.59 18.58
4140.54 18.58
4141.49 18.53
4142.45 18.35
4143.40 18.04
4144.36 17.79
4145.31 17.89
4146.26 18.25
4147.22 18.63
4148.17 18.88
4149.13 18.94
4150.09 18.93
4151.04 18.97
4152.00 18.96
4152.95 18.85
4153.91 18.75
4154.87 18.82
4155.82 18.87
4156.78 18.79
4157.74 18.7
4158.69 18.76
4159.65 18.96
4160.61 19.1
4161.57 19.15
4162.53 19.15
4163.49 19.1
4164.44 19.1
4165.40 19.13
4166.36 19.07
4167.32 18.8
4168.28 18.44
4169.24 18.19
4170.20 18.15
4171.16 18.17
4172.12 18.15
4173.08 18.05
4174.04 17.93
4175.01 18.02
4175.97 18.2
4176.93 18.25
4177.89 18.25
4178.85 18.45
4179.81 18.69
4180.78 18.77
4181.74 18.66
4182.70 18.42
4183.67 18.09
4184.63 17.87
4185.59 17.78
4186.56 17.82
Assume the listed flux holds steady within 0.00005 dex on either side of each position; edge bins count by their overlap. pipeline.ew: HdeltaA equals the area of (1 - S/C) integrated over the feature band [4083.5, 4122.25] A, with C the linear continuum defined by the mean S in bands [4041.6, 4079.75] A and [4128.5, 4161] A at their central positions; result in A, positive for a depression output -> 3.7 A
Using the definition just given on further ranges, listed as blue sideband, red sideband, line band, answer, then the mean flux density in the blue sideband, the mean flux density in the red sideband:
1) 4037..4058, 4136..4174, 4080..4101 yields 1.6 A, 18.8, 18.6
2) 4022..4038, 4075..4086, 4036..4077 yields 0.3 A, 19.3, 18.6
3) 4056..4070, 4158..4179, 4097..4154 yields 3.4 A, 18.7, 18.6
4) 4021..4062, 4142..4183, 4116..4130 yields -0.1 A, 19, 18.6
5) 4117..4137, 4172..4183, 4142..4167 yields -0.4 A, 18.6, 18.3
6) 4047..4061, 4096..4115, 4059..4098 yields -2.6 A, 18.9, 15.2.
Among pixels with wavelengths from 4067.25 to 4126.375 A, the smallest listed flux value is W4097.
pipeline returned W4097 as 11.19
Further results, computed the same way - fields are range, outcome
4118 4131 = 18.45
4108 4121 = 16.73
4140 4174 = 17.79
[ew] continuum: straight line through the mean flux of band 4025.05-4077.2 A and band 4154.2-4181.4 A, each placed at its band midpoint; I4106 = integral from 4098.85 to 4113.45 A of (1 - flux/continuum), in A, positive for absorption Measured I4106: 2.9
